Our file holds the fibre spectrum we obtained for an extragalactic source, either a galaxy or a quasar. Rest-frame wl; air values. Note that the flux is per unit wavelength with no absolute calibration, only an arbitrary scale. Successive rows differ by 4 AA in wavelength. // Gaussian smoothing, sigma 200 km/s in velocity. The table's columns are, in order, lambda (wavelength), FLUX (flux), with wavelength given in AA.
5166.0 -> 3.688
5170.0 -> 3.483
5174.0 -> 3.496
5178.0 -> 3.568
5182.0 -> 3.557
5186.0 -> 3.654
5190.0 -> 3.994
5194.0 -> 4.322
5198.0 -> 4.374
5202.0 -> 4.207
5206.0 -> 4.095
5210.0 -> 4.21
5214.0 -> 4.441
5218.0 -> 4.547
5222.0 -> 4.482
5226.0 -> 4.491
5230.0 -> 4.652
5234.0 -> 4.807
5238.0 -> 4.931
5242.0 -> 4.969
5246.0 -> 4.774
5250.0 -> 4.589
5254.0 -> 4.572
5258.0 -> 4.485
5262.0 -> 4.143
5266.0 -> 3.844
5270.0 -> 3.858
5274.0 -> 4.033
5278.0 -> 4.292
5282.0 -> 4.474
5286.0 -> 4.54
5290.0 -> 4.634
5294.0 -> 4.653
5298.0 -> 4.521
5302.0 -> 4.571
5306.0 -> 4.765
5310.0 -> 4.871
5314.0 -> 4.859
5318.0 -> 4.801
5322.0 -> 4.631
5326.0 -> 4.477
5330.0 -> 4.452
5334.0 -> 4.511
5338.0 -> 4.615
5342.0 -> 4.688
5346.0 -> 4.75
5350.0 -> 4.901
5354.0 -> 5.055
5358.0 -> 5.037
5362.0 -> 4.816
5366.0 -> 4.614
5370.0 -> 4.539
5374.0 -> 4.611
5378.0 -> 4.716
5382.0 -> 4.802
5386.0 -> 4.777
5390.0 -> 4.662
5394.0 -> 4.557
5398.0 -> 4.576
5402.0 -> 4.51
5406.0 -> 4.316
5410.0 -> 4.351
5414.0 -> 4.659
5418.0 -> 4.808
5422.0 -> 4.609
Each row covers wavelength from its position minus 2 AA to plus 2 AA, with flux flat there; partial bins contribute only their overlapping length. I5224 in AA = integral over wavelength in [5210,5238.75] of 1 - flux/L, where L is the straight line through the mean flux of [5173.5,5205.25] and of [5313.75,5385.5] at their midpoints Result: -3.4 AA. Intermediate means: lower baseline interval 3.92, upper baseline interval 4.71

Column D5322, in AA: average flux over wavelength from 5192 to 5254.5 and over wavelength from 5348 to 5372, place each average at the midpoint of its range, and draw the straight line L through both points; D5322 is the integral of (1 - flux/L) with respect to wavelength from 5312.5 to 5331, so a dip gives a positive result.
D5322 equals 0.4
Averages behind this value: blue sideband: 4.53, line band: 4.65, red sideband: 4.83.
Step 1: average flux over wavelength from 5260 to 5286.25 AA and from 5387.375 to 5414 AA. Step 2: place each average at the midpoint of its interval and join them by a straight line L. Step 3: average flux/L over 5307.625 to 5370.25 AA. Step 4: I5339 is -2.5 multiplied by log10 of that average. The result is -0.10 mag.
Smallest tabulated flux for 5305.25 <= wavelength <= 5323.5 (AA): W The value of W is 4.631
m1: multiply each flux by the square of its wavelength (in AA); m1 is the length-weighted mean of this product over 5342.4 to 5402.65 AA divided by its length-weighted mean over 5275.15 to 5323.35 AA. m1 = 1.05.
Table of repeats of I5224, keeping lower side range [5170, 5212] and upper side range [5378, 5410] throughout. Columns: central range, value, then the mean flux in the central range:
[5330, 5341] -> -0.4 AA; 4.55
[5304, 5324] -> -2.1 AA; 4.79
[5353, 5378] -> -1.5 AA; 4.76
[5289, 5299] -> -0.8 AA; 4.61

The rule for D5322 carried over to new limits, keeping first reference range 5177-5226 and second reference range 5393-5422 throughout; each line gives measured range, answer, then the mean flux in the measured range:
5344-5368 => -2.3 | 4.86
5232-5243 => -1.8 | 4.9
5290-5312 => -1.7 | 4.67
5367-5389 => -1.0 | 4.68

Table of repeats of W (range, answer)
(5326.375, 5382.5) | 4.452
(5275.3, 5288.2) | 4.292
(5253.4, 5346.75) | 3.844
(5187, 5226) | 3.994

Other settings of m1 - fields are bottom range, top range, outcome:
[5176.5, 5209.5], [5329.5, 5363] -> 1.27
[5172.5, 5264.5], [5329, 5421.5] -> 1.14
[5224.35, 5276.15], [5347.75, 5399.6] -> 1.11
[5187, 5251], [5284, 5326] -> 1.08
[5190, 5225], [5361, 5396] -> 1.15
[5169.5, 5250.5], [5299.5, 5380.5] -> 1.16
